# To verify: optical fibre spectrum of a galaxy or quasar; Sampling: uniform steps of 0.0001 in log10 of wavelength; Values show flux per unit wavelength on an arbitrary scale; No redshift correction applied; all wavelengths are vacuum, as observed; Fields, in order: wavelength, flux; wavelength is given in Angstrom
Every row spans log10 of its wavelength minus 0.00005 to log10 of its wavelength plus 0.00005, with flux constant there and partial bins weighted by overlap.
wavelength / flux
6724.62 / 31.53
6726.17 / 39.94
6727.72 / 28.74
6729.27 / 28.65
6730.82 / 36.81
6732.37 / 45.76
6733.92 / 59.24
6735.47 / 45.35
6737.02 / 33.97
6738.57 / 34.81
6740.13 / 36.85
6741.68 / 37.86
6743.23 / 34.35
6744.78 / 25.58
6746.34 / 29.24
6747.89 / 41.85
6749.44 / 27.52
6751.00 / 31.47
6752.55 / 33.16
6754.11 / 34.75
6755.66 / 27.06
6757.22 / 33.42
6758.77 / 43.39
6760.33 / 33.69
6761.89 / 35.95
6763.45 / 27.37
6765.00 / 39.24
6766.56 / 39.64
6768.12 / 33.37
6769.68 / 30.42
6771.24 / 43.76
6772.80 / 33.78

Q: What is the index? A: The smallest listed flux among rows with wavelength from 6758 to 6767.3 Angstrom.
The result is 27.37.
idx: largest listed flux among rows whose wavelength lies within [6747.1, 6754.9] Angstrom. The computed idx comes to 41.85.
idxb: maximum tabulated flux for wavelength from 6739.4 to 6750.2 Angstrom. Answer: 41.85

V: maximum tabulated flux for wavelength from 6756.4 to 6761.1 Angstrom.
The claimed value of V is 43.39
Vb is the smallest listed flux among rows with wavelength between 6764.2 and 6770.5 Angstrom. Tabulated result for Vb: 30.42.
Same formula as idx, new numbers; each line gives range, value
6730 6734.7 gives 59.24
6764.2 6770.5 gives 39.64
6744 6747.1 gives 29.24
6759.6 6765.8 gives 39.24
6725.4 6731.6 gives 39.94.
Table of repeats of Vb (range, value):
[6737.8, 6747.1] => 25.58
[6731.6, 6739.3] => 33.97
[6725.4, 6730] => 28.65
